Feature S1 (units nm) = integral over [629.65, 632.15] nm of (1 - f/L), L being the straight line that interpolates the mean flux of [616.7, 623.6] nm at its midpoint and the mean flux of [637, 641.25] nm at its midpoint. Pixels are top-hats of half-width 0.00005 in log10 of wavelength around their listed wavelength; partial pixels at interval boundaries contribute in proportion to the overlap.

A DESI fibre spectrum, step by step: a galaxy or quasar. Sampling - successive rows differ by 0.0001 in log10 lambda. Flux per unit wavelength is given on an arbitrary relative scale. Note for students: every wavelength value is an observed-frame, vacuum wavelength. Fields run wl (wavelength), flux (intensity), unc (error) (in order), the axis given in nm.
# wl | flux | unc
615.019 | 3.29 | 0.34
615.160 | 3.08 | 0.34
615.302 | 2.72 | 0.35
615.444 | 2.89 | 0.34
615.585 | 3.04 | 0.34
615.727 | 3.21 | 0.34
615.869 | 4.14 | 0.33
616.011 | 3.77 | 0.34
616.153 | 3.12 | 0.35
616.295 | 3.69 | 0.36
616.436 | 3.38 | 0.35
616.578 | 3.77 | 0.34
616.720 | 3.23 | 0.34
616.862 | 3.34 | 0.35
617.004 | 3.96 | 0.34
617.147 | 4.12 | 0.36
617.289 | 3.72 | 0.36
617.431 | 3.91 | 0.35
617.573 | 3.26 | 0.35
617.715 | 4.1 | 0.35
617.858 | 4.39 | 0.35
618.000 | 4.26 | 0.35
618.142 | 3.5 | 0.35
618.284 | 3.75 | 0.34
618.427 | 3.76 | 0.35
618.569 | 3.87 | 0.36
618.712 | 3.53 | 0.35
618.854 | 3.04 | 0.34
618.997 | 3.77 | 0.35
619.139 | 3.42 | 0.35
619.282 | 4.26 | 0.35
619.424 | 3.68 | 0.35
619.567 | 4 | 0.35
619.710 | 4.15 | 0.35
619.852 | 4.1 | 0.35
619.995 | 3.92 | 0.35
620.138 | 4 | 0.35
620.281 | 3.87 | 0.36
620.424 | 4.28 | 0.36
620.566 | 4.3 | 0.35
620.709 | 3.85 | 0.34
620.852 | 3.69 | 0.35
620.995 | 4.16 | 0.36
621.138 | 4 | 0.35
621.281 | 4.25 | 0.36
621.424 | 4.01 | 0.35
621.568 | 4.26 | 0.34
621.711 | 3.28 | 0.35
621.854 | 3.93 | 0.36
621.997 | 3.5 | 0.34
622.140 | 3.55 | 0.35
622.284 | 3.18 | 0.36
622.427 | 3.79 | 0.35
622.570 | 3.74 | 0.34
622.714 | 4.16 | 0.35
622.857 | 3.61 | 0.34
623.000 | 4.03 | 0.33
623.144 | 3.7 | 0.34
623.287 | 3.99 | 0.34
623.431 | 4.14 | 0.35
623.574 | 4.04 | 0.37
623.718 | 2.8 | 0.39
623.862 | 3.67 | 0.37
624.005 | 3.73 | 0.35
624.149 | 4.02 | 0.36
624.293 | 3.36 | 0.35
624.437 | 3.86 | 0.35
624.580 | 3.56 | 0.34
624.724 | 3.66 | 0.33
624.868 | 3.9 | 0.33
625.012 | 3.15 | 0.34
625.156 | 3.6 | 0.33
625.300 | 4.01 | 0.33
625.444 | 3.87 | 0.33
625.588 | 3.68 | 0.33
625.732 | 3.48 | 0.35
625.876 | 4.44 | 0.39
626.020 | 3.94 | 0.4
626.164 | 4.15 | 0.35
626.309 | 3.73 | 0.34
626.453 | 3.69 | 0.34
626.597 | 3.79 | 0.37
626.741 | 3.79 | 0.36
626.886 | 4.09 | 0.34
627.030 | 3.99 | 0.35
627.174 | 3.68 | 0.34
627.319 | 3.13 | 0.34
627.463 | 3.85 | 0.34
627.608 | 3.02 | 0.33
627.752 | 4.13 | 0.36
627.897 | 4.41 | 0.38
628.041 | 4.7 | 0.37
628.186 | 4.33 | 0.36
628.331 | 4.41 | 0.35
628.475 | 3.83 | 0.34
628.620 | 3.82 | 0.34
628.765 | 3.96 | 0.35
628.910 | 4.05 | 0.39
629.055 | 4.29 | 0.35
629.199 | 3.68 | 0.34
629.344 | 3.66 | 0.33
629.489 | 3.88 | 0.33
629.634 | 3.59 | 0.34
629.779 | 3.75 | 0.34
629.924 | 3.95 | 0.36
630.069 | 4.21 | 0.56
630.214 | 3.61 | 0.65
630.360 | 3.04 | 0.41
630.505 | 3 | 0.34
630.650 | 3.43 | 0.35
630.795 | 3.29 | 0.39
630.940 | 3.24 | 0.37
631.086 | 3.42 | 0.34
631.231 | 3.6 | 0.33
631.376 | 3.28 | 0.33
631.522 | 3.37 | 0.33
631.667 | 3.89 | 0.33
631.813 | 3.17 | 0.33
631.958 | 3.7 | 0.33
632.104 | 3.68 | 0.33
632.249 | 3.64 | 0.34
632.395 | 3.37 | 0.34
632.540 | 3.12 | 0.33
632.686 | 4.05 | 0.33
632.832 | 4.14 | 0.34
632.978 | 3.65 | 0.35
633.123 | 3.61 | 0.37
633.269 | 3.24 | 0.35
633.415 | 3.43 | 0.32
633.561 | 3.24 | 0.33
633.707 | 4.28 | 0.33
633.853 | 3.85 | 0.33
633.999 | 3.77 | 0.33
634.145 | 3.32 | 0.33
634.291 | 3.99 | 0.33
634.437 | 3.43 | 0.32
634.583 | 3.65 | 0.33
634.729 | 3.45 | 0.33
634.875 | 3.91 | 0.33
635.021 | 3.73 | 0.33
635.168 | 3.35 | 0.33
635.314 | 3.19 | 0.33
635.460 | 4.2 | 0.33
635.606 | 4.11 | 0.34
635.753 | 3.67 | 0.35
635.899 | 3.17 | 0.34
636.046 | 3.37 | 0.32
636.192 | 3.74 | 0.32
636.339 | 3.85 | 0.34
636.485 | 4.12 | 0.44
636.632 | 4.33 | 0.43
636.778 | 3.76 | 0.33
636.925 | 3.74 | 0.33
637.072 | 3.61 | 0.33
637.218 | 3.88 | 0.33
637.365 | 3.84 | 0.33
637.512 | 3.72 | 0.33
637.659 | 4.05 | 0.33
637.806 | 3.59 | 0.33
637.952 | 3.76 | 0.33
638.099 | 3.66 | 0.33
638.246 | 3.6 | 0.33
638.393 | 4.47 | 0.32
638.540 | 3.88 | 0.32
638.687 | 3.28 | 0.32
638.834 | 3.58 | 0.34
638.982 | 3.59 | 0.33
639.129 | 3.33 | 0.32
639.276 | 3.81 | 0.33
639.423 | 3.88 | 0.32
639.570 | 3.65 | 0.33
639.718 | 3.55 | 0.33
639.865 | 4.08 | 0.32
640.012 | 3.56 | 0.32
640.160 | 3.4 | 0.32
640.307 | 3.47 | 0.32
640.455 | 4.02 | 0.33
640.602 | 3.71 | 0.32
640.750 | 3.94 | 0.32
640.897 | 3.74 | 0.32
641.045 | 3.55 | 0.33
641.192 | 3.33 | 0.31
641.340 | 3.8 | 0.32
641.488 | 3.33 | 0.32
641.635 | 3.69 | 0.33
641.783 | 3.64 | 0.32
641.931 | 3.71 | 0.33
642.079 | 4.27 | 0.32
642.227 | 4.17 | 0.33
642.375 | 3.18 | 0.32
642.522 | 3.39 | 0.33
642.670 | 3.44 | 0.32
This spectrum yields 0.17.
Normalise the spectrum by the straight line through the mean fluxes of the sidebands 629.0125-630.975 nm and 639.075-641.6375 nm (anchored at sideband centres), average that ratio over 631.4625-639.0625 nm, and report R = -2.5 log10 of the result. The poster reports -0.02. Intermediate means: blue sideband 3.61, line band 3.69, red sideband 3.66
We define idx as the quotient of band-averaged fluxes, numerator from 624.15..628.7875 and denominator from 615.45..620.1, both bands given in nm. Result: 1.04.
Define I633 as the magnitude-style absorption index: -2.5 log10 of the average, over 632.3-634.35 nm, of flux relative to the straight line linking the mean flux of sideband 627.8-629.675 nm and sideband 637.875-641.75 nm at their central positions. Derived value 0.07 mag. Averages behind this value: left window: 4.06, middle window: 3.64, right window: 3.68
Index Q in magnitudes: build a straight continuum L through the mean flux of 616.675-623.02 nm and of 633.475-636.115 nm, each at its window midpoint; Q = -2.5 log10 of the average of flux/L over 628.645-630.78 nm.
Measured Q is 0.00 mag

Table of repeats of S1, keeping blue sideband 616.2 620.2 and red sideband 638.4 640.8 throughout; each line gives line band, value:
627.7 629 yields -0.16 nm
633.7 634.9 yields 0.00 nm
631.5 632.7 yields 0.06 nm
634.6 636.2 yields 0.04 nm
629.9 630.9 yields 0.07 nm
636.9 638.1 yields -0.02 nm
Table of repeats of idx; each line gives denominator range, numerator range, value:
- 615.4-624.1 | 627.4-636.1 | 0.98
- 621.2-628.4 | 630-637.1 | 0.95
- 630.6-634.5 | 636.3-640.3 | 1.05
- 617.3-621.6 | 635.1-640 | 0.96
